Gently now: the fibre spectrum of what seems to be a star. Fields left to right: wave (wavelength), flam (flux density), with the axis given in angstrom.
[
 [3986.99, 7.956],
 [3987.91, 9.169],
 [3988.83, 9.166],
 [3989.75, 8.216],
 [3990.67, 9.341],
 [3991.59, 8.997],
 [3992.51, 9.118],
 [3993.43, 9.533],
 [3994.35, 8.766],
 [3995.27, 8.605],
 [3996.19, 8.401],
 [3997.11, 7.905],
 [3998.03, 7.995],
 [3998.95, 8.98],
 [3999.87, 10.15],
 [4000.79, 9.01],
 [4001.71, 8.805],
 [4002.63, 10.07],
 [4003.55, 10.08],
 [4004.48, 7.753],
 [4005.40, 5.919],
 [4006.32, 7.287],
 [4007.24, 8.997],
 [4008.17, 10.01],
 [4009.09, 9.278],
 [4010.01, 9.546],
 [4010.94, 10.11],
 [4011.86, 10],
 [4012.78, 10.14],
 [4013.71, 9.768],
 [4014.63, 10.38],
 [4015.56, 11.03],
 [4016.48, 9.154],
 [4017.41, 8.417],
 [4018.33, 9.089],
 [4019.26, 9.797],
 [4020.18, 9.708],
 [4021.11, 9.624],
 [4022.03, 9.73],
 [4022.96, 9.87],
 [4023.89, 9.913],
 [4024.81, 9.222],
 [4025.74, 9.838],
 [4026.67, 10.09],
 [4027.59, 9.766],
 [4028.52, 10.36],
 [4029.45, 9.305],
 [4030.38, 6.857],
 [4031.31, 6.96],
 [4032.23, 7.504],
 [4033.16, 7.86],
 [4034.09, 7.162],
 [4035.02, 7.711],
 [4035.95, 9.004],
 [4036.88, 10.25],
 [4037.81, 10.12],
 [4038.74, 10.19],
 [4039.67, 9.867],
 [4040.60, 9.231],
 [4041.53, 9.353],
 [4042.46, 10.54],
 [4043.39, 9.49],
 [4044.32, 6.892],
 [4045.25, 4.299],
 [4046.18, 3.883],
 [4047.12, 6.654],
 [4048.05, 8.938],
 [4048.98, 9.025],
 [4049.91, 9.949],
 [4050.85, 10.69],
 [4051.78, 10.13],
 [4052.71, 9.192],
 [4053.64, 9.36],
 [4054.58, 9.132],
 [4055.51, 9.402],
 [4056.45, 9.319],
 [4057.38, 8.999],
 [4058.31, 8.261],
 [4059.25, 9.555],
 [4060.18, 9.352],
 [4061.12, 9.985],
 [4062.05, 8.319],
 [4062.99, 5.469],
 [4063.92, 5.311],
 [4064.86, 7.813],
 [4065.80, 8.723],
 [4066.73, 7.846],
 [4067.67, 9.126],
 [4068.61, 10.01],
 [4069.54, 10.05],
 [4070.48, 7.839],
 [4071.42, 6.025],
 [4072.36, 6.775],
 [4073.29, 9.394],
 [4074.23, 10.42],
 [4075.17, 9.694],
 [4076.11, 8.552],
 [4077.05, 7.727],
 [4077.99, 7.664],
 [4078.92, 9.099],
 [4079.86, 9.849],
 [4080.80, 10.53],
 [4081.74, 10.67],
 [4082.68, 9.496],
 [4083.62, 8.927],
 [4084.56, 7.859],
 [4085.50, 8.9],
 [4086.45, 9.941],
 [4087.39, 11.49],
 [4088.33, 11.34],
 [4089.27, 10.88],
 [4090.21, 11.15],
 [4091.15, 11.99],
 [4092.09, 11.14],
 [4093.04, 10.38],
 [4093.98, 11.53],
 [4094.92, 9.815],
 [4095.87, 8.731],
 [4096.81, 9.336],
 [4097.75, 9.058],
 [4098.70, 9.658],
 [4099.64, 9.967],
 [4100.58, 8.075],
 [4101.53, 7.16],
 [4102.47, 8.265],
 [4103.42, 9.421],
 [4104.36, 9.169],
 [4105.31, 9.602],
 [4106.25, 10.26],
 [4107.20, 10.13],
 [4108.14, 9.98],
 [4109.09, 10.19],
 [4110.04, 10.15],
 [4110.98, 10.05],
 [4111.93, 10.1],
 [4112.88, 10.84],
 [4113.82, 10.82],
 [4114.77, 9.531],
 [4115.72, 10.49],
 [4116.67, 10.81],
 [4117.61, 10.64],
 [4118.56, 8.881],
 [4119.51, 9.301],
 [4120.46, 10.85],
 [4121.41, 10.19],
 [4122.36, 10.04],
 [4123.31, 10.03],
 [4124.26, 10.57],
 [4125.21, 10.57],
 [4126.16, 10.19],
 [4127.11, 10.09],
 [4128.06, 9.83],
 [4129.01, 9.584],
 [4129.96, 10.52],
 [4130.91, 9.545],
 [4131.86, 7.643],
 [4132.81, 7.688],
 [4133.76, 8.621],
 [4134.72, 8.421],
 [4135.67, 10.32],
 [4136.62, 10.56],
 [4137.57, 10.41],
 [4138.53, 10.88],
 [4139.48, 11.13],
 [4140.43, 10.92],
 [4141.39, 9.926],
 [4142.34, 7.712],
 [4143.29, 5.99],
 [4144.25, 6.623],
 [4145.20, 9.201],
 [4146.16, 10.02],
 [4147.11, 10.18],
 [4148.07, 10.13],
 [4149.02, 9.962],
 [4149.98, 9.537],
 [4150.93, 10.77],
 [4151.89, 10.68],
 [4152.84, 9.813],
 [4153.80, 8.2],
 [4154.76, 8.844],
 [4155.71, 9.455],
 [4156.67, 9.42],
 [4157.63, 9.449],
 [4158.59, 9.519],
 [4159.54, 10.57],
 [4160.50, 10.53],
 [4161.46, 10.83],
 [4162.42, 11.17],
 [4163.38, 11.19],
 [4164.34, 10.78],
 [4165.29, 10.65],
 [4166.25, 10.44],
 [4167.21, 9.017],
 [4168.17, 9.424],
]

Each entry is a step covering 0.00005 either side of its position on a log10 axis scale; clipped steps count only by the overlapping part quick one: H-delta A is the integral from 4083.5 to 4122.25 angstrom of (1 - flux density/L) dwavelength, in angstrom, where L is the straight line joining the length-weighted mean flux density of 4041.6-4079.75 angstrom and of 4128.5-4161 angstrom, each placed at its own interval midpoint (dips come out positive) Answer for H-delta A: -4.1 angstrom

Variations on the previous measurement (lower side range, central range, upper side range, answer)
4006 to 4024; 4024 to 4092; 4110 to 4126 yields 6.36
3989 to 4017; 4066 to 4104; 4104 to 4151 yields 0.66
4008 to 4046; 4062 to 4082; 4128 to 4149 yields 1.66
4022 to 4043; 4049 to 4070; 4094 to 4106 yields 0.54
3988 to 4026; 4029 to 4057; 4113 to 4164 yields 2.27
